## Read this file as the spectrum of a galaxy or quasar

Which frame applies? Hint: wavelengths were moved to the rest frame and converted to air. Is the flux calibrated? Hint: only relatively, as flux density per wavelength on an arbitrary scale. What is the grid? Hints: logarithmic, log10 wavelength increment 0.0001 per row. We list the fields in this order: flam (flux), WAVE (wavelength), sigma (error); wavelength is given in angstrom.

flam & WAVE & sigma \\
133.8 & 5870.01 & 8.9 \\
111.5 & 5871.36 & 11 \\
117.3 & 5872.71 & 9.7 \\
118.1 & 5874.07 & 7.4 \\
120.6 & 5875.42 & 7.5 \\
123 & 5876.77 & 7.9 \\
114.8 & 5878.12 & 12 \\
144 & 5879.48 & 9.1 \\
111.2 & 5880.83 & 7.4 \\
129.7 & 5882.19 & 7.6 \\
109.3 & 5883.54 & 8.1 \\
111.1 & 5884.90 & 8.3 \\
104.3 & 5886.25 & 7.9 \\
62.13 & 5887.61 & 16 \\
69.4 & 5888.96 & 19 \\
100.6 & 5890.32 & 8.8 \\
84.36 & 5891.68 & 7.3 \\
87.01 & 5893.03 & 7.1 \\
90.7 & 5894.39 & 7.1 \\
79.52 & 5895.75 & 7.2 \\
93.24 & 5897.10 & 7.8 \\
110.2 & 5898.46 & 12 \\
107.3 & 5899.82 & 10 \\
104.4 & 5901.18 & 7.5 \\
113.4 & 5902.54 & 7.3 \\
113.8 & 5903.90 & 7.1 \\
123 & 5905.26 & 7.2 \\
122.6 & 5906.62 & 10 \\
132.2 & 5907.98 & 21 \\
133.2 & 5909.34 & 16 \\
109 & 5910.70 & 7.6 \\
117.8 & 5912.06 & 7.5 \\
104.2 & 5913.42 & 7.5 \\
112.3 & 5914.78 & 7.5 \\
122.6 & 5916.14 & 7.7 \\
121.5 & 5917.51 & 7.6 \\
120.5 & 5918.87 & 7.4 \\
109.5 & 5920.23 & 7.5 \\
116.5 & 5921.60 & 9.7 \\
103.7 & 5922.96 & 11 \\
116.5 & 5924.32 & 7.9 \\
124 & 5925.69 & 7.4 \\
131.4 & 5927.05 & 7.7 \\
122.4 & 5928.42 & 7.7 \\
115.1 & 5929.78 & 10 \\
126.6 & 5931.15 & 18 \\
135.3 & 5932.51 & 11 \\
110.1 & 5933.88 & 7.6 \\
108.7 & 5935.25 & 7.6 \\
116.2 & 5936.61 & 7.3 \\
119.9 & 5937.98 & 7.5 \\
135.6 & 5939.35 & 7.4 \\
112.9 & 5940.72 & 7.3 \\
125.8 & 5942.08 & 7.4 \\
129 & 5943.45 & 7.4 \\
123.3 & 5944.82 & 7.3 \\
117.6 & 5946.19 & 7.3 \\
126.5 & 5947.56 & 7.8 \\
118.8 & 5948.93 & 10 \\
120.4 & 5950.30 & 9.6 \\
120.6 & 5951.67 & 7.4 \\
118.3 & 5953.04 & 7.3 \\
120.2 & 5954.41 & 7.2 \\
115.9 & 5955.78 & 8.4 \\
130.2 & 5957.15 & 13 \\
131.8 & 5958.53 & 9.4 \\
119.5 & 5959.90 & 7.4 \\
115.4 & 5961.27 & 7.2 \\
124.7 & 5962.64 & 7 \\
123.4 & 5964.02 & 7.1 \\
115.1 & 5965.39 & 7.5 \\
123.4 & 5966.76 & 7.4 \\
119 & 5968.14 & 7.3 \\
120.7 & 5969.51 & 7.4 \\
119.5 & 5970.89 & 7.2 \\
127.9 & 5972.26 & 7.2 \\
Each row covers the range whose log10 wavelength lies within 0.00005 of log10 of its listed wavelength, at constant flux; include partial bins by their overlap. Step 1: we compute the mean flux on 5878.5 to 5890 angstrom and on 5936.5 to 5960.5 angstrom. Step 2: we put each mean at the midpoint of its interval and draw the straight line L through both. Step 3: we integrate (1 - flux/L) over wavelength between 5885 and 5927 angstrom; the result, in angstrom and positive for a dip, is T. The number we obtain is 1.5 angstrom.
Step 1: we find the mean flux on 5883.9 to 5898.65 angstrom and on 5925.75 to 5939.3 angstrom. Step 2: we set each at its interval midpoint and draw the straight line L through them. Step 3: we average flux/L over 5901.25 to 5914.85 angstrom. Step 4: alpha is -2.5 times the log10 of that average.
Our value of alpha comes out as -0.149 mag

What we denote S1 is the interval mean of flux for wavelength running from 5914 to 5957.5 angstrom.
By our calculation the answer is 120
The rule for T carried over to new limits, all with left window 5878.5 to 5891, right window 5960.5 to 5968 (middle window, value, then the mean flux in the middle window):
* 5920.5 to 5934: -0.9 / 120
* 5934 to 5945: -0.5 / 121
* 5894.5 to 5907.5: 0.1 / 107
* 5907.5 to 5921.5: -0.9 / 118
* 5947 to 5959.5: -0.5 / 122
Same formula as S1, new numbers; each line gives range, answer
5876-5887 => 118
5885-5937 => 110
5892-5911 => 108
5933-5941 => 118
